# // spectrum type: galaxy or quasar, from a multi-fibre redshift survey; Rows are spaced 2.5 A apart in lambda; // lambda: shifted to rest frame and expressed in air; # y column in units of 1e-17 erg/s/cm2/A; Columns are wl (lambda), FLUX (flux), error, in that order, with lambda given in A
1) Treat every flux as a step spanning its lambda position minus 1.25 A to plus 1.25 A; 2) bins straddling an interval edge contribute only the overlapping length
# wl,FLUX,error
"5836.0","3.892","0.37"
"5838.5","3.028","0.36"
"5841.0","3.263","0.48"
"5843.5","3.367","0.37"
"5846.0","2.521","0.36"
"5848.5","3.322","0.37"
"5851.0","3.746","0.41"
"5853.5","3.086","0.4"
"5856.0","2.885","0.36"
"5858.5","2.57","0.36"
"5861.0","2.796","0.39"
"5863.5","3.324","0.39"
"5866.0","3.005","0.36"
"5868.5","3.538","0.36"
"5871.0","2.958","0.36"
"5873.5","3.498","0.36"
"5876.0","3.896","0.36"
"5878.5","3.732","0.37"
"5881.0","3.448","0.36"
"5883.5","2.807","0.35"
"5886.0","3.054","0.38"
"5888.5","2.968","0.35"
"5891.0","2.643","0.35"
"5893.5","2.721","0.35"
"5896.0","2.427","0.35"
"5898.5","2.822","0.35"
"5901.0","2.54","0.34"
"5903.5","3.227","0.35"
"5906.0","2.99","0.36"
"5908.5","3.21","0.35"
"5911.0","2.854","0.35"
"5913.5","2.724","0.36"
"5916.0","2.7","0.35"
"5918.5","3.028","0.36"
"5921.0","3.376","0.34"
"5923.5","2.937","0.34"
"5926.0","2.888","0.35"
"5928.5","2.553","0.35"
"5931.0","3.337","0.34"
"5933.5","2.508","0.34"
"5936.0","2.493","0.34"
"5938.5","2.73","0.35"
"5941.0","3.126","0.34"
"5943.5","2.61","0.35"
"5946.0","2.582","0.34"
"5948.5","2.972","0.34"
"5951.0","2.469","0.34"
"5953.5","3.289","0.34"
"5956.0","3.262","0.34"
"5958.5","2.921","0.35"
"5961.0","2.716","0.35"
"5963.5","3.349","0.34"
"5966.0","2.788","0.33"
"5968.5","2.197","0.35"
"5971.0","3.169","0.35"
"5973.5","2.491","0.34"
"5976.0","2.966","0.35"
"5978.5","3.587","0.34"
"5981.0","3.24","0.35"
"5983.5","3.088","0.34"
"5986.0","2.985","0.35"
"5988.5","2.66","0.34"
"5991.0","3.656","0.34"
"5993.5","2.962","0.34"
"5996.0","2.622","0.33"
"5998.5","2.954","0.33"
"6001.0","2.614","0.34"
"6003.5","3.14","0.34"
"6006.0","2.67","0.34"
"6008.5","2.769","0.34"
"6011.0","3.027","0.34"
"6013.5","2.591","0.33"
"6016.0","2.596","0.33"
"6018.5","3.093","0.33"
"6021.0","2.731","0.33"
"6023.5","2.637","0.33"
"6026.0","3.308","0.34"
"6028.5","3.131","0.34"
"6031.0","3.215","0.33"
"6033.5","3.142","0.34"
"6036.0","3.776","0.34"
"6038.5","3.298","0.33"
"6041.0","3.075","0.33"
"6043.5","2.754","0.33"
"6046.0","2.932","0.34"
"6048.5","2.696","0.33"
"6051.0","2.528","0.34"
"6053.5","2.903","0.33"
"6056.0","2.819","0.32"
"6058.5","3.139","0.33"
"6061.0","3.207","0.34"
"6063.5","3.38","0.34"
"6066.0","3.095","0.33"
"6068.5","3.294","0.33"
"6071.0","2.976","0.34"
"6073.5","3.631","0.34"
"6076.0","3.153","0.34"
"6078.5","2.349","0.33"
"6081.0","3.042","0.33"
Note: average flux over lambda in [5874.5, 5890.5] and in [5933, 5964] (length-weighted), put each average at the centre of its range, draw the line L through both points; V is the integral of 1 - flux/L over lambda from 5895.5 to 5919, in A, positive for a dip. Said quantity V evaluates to 1.96 A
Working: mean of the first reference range 3.29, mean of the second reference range 2.84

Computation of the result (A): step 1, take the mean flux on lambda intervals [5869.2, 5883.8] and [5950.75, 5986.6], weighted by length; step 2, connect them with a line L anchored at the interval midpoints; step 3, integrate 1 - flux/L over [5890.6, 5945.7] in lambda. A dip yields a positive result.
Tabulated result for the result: 6.66 A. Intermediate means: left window 3.43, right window 2.98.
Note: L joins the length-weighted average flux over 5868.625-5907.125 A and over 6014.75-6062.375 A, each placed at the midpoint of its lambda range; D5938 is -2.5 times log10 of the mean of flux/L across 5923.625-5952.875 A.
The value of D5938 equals 0.10 mag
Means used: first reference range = 3.06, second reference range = 3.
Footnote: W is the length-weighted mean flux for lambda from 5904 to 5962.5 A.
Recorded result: 2.89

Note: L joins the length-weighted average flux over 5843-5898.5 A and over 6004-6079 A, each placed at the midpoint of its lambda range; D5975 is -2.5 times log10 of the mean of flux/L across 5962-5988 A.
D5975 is 0.02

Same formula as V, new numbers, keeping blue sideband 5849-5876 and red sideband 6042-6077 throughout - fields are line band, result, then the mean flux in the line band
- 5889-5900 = 1.7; 2.67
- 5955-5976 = 1.6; 2.86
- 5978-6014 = 1.4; 2.97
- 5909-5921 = 0.9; 2.91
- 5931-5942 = 1.2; 2.78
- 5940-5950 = 1.0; 2.81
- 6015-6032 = 0.6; 2.96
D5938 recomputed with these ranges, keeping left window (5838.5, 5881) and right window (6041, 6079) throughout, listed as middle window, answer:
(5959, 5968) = 0.08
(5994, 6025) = 0.10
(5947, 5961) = 0.06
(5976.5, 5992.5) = -0.03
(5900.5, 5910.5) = 0.05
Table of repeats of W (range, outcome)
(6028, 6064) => 3.06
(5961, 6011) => 2.94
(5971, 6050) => 2.98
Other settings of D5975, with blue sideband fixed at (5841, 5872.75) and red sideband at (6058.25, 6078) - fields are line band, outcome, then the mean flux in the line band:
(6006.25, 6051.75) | 0.081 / 2.96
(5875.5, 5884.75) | -0.106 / 3.44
